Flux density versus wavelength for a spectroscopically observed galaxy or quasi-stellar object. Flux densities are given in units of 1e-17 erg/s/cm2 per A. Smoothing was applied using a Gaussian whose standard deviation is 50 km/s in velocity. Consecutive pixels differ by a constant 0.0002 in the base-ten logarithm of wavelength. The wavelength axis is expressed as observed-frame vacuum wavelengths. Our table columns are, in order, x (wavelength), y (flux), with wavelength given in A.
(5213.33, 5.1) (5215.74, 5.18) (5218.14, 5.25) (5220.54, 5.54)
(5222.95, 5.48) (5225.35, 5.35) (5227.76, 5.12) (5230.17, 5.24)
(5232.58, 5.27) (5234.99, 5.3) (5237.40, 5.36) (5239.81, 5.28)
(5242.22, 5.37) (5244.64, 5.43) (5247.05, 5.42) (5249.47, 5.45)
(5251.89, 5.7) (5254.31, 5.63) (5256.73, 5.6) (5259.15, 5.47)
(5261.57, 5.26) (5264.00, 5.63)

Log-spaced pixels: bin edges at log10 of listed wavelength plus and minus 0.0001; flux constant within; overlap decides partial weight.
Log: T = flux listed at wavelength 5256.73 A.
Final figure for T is 5.6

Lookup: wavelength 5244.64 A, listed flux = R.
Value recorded 5.43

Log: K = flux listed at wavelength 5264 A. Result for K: 5.63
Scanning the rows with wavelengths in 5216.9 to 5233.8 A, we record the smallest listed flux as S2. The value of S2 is 5.12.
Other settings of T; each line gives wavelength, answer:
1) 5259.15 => 5.47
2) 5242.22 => 5.37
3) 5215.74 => 5.18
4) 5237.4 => 5.36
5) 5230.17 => 5.24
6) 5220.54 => 5.54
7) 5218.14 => 5.25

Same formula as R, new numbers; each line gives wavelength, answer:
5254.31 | 5.63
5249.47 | 5.45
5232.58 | 5.27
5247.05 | 5.42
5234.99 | 5.3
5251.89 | 5.7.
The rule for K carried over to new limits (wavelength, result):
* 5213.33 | 5.1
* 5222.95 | 5.48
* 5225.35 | 5.35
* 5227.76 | 5.12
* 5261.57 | 5.26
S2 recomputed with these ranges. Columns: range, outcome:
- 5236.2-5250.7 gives 5.28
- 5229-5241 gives 5.24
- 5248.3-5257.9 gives 5.45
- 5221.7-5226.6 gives 5.35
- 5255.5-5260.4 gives 5.47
